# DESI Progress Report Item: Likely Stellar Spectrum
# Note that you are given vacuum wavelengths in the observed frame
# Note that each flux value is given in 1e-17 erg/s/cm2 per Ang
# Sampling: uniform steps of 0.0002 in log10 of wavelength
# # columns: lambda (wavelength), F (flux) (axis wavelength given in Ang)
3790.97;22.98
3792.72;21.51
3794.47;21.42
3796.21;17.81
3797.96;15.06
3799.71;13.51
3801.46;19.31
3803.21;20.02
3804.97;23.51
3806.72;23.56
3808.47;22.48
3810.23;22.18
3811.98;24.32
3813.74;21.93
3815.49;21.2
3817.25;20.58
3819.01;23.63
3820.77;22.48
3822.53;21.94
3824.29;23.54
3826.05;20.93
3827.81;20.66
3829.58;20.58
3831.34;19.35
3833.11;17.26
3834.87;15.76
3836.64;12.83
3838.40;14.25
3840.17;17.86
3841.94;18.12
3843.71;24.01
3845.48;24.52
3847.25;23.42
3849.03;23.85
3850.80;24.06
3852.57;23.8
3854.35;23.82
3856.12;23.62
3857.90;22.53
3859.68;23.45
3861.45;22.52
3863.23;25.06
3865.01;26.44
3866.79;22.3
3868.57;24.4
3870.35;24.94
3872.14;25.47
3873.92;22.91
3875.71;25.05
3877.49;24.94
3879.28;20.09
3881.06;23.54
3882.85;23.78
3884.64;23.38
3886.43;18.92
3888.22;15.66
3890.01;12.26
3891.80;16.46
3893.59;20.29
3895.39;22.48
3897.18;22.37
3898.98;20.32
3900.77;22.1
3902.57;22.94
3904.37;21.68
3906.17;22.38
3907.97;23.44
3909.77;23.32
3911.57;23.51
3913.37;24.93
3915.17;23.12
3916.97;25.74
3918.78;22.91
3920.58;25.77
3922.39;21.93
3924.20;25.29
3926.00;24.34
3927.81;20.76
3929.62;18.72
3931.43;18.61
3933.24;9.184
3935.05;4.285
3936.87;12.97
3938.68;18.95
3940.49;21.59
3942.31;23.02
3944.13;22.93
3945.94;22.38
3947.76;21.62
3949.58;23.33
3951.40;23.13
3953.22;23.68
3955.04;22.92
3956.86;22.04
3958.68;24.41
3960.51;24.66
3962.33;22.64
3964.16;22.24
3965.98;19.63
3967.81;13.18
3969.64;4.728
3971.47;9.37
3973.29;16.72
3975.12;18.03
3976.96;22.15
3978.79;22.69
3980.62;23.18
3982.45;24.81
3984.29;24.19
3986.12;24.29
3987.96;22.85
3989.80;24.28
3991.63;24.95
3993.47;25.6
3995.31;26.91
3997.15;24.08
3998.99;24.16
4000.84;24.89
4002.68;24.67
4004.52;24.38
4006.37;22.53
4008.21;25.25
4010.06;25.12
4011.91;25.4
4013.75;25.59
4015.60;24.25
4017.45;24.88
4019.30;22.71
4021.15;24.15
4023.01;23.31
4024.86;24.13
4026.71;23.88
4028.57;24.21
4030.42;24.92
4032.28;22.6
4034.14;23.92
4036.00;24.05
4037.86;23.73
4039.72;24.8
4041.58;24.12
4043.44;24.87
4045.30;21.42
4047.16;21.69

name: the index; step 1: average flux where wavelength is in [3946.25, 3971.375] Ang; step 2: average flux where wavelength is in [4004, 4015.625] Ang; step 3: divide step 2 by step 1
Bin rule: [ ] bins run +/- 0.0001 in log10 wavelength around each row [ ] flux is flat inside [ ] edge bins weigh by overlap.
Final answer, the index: 1.2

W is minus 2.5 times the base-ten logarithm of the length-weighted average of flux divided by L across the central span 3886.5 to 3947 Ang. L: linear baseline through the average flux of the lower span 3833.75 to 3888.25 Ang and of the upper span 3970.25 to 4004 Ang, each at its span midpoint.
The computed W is 0.094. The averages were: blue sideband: 22.2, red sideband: 22.5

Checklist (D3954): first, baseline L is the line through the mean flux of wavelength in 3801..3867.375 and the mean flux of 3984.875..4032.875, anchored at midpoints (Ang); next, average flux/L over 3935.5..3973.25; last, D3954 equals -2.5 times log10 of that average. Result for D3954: 0.19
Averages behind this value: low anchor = 21.6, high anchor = 24.4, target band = 19.7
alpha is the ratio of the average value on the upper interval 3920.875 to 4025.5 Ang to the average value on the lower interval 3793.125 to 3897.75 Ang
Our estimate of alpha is 1.0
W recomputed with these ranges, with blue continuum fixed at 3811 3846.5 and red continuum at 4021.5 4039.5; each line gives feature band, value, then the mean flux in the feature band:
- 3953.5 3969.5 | 0.10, 20.7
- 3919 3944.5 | 0.15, 19.2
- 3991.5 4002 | -0.08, 25.1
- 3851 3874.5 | -0.15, 24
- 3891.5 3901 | 0.03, 20.8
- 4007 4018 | -0.07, 25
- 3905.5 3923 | -0.09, 23.8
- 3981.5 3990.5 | -0.04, 24.1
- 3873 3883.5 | -0.11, 23.4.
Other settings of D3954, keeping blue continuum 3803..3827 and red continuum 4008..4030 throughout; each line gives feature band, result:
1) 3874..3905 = 0.104 mag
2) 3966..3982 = 0.392 mag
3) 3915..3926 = -0.037 mag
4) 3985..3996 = -0.029 mag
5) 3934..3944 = 0.384 mag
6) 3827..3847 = 0.199 mag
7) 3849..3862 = -0.033 mag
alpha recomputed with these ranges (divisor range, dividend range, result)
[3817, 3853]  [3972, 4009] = 1.14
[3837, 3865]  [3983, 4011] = 1.10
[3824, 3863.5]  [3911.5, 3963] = 1.01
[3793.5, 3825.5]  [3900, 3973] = 0.98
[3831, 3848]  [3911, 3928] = 1.28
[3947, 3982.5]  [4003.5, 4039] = 1.20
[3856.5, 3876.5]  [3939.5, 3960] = 0.95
